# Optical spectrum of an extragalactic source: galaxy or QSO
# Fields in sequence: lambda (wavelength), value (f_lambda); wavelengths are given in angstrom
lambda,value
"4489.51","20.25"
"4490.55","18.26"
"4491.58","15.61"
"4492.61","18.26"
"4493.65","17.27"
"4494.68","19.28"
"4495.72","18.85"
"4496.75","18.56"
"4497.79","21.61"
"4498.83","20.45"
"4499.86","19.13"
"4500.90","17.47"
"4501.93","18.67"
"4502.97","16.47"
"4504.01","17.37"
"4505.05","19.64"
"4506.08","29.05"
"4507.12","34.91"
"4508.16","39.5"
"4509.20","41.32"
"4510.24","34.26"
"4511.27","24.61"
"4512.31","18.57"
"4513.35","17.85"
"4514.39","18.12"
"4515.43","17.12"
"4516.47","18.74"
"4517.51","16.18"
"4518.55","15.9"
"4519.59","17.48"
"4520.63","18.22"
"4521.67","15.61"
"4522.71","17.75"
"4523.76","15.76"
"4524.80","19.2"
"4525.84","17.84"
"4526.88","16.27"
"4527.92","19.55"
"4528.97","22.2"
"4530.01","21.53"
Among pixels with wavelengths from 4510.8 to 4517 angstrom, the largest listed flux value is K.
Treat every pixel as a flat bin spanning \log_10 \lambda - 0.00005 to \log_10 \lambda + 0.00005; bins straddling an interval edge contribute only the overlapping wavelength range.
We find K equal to 24.61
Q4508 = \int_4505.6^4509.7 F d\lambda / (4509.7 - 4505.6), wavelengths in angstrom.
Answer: 36.2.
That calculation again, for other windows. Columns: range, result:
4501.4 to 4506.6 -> 20.2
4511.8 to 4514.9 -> 18.2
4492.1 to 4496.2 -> 18.4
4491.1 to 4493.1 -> 17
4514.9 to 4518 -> 17.4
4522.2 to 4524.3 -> 16.7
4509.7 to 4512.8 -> 26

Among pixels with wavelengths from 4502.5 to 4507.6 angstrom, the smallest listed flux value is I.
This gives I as 16.47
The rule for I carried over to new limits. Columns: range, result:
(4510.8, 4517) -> 17.12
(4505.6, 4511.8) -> 24.61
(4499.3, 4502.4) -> 17.47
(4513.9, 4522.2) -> 15.61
